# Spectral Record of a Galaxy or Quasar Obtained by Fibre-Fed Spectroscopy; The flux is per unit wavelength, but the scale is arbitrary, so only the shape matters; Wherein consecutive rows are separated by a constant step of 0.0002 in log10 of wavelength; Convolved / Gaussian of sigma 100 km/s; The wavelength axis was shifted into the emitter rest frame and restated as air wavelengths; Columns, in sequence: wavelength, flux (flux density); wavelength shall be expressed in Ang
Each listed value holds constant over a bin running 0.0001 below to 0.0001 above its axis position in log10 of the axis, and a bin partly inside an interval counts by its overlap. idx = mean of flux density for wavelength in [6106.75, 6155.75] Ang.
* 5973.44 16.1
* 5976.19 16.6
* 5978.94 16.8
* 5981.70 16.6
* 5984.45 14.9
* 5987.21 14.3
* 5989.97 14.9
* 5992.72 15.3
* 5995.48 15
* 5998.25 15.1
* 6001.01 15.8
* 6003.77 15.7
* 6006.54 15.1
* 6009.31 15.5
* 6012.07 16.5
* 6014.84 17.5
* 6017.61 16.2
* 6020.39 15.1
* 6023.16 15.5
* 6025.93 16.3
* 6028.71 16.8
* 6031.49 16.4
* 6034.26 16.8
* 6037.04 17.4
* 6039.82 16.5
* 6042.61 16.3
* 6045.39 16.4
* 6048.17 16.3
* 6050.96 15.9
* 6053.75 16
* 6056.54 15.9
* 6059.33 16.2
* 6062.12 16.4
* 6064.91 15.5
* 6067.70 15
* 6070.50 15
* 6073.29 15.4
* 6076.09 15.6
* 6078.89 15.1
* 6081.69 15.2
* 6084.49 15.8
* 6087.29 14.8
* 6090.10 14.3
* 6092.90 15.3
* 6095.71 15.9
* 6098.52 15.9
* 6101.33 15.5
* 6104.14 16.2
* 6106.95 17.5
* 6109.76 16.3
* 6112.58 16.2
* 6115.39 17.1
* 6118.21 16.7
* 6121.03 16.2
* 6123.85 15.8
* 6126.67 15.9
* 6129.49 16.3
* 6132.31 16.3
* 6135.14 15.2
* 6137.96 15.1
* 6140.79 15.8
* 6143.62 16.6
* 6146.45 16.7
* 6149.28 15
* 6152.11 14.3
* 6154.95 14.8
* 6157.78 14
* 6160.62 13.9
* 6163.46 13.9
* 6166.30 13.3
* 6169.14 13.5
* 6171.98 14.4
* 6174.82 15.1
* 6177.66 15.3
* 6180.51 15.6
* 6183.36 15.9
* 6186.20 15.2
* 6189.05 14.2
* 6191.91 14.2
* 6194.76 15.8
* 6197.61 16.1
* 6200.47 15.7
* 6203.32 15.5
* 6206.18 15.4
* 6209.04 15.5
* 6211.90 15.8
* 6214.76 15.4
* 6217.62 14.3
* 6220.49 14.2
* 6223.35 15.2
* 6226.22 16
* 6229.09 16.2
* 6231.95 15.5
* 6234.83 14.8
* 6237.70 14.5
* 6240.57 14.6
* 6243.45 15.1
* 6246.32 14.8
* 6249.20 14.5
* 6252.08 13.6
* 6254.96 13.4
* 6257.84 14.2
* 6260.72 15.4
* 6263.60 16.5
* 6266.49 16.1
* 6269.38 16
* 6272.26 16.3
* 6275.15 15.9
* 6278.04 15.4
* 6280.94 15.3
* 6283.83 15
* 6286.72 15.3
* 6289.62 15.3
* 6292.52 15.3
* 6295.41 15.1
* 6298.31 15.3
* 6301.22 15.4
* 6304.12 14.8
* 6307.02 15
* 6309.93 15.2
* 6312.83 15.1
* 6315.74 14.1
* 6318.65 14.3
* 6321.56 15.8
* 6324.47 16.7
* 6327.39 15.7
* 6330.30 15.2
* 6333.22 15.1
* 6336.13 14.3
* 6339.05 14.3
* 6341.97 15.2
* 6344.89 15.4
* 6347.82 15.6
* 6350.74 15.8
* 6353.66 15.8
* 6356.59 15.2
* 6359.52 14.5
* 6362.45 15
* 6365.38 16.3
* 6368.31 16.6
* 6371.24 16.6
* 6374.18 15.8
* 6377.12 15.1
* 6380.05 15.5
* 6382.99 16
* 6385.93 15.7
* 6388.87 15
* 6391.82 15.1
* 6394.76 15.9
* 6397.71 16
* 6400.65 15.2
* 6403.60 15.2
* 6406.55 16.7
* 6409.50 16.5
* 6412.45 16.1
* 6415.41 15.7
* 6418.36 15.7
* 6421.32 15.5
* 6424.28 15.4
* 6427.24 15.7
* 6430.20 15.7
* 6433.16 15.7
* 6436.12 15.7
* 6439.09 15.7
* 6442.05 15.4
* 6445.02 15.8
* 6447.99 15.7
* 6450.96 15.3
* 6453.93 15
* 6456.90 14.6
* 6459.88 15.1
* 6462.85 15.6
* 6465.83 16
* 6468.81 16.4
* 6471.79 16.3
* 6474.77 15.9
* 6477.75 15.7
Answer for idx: 16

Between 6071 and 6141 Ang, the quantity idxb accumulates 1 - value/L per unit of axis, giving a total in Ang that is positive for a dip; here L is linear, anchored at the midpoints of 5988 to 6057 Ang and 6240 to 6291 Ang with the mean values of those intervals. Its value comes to -0.4 Ang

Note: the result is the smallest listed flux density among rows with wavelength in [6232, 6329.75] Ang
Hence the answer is 13.4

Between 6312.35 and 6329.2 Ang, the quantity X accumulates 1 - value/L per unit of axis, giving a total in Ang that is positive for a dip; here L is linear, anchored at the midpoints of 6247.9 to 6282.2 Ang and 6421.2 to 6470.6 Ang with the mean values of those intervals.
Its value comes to 0.03 Ang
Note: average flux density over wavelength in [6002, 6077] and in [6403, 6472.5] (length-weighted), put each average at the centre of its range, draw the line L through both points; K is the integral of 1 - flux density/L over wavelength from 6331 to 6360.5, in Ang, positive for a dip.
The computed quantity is 1.19 Ang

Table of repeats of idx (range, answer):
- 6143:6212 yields 15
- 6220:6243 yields 15.2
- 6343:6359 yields 15.5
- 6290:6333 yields 15.2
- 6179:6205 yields 15.4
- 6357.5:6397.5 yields 15.6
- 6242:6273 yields 15.1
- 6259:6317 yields 15.4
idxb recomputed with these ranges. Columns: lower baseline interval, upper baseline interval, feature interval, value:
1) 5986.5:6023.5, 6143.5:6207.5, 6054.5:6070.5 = -0.4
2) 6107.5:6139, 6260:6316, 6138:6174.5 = 3.0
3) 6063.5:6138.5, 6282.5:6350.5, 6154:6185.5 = 2.1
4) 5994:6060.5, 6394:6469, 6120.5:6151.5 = 0.2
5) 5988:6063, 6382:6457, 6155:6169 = 1.8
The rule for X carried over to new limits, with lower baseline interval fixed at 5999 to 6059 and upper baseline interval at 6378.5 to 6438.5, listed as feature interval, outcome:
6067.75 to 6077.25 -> 0.5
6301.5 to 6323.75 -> 1.2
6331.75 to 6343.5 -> 0.8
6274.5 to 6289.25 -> 0.5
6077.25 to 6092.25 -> 1.0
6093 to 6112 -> -0.1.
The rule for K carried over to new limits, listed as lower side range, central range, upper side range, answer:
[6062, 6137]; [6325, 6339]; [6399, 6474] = 0.5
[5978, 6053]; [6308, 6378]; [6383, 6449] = 1.7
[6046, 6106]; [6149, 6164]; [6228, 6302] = 1.1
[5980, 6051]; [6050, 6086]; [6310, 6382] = 0.5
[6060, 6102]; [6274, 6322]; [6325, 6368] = 0.6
